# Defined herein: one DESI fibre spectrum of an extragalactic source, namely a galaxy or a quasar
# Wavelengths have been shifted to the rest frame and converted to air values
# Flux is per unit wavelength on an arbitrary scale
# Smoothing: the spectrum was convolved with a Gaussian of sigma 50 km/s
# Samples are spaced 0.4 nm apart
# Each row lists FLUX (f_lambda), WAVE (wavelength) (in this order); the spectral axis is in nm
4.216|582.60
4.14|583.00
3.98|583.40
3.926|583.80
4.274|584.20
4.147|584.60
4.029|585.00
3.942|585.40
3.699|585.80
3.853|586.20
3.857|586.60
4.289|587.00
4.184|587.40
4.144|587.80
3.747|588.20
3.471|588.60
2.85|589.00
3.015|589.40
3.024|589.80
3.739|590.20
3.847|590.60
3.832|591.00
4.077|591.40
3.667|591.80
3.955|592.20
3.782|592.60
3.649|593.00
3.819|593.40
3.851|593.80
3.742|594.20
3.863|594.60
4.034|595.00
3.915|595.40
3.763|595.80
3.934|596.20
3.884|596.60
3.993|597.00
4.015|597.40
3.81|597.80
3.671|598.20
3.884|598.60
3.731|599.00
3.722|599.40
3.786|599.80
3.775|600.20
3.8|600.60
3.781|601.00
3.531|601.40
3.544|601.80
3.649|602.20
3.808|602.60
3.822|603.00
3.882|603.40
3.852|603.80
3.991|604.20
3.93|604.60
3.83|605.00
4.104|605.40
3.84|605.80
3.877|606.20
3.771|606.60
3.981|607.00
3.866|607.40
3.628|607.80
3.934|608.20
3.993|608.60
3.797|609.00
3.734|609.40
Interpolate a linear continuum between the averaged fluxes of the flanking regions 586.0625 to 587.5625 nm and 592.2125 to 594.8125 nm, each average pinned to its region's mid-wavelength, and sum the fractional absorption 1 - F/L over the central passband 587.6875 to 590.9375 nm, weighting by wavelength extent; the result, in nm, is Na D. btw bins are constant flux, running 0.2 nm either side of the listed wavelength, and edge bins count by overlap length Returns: 0.394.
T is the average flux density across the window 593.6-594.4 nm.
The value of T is 3.8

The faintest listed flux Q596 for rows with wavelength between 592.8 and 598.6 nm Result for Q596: 3.649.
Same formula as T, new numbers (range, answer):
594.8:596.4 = 3.91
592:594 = 3.81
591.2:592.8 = 3.87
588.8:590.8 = 3.3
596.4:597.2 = 3.94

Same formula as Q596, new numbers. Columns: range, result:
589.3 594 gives 3.015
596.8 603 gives 3.531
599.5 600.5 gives 3.775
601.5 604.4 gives 3.544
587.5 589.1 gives 2.85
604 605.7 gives 3.83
